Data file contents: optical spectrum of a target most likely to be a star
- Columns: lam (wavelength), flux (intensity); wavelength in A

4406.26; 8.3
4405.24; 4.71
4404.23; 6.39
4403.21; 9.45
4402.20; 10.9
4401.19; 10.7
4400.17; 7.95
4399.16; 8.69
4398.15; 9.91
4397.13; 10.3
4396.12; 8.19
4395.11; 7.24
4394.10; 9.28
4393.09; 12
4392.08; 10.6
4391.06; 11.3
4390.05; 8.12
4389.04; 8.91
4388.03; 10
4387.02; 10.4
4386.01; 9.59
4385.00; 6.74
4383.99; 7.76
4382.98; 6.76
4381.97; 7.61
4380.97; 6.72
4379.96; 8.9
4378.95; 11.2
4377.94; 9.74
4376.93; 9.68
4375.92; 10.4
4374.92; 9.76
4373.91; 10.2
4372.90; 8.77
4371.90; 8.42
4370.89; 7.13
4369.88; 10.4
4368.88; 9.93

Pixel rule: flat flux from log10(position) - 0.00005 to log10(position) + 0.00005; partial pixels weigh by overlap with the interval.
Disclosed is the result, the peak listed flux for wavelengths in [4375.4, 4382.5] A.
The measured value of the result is 11.2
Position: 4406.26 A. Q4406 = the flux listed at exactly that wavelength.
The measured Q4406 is 8.3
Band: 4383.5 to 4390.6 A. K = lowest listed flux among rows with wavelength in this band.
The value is 6.74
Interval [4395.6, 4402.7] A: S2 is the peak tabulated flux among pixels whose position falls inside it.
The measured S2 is 10.9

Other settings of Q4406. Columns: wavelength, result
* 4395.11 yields 7.24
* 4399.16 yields 8.69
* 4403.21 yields 9.45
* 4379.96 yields 8.9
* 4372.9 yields 8.77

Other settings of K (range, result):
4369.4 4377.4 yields 7.13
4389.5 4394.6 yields 8.12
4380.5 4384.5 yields 6.72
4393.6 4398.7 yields 7.24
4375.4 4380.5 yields 8.9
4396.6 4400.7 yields 7.95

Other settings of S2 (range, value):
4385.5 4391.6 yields 11.3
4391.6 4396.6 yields 12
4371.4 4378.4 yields 10.4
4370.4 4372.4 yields 8.42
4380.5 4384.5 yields 7.76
